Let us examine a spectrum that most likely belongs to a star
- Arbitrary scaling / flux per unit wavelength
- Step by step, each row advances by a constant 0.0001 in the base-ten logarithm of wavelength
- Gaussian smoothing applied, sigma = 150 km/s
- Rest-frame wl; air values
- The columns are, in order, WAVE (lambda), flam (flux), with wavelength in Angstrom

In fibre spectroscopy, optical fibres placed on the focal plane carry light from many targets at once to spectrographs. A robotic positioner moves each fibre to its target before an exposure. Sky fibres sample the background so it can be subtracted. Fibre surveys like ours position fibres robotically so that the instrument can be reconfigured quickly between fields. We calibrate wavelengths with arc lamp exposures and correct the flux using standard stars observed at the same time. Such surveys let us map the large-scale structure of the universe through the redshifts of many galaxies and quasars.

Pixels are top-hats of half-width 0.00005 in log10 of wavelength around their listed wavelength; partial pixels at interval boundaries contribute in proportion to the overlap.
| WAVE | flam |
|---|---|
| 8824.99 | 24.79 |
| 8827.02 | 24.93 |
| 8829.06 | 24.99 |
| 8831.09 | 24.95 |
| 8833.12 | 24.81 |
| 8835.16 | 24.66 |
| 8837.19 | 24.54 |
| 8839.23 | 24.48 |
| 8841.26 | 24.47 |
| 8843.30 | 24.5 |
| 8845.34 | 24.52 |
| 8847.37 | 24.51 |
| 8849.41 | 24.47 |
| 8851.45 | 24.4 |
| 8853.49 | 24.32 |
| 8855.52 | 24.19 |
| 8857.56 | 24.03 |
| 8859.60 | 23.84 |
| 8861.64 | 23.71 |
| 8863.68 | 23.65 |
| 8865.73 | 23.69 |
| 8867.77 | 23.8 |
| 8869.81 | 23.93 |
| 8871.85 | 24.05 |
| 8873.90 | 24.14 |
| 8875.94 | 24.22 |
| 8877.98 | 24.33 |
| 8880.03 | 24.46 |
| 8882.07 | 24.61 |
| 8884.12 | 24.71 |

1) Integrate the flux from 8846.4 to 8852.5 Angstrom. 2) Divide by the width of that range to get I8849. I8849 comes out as 24.4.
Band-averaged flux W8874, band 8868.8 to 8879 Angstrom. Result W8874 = 24.1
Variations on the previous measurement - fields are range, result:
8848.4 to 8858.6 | 24.3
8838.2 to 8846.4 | 24.5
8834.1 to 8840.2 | 24.5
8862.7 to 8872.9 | 23.8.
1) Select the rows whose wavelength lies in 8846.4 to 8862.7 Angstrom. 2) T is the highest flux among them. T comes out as 24.51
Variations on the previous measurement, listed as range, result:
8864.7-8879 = 24.33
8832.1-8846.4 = 24.81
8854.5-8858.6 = 24.19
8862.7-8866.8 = 23.69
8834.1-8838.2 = 24.66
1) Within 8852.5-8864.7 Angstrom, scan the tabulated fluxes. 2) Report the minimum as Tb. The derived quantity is 23.65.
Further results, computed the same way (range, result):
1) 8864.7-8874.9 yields 23.69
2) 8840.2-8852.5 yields 24.4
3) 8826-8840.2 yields 24.48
